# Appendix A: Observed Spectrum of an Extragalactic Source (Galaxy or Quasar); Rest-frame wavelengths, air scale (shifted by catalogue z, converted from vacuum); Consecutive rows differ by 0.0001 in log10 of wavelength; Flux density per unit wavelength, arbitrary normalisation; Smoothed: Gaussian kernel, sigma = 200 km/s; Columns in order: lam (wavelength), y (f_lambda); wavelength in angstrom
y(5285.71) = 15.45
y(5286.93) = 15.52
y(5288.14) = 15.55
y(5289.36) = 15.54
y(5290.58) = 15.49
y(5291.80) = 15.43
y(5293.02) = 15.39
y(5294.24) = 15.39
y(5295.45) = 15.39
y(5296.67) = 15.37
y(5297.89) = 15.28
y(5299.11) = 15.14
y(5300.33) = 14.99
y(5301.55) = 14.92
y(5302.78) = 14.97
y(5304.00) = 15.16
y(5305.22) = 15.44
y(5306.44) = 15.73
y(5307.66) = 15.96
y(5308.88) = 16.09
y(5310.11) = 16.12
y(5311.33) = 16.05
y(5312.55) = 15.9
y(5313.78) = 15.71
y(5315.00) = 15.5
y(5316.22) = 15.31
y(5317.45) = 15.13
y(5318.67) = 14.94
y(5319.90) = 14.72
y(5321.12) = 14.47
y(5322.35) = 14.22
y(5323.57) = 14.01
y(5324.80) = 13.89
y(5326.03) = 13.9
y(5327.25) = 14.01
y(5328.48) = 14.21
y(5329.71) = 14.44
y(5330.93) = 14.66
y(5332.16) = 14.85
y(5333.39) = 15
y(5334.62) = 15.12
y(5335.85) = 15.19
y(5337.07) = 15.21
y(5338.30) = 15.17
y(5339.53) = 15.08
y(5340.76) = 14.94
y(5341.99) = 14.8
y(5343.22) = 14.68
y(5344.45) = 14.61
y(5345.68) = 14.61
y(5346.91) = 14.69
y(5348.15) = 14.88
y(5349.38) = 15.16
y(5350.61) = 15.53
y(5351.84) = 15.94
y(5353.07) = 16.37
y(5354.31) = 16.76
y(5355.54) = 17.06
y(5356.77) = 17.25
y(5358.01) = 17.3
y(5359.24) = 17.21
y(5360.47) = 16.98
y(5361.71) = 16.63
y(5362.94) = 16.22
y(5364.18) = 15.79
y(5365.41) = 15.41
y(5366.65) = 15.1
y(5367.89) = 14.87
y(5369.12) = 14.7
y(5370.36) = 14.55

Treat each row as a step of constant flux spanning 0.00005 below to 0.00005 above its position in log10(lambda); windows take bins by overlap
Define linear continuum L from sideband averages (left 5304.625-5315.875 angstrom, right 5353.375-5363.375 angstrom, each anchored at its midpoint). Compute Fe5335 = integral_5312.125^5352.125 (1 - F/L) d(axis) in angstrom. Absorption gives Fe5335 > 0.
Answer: 3.61 angstrom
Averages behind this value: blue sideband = 15.8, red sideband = 16.9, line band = 14.8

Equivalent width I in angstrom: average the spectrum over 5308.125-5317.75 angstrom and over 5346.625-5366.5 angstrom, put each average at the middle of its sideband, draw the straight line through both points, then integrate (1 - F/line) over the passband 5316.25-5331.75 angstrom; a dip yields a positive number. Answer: 1.4 angstrom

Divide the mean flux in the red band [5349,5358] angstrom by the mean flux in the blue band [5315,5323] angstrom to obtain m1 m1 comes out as 1.1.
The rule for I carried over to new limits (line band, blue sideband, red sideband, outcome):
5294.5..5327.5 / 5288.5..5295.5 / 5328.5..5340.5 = 0.2 angstrom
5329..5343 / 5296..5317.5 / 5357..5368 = 0.8 angstrom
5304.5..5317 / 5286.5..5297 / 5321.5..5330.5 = -0.9 angstrom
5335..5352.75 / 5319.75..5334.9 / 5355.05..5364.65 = 0.6 angstrom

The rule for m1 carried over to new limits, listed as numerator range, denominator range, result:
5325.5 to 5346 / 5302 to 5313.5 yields 0.94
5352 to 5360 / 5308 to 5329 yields 1.13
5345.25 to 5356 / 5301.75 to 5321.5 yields 1.01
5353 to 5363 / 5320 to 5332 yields 1.19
